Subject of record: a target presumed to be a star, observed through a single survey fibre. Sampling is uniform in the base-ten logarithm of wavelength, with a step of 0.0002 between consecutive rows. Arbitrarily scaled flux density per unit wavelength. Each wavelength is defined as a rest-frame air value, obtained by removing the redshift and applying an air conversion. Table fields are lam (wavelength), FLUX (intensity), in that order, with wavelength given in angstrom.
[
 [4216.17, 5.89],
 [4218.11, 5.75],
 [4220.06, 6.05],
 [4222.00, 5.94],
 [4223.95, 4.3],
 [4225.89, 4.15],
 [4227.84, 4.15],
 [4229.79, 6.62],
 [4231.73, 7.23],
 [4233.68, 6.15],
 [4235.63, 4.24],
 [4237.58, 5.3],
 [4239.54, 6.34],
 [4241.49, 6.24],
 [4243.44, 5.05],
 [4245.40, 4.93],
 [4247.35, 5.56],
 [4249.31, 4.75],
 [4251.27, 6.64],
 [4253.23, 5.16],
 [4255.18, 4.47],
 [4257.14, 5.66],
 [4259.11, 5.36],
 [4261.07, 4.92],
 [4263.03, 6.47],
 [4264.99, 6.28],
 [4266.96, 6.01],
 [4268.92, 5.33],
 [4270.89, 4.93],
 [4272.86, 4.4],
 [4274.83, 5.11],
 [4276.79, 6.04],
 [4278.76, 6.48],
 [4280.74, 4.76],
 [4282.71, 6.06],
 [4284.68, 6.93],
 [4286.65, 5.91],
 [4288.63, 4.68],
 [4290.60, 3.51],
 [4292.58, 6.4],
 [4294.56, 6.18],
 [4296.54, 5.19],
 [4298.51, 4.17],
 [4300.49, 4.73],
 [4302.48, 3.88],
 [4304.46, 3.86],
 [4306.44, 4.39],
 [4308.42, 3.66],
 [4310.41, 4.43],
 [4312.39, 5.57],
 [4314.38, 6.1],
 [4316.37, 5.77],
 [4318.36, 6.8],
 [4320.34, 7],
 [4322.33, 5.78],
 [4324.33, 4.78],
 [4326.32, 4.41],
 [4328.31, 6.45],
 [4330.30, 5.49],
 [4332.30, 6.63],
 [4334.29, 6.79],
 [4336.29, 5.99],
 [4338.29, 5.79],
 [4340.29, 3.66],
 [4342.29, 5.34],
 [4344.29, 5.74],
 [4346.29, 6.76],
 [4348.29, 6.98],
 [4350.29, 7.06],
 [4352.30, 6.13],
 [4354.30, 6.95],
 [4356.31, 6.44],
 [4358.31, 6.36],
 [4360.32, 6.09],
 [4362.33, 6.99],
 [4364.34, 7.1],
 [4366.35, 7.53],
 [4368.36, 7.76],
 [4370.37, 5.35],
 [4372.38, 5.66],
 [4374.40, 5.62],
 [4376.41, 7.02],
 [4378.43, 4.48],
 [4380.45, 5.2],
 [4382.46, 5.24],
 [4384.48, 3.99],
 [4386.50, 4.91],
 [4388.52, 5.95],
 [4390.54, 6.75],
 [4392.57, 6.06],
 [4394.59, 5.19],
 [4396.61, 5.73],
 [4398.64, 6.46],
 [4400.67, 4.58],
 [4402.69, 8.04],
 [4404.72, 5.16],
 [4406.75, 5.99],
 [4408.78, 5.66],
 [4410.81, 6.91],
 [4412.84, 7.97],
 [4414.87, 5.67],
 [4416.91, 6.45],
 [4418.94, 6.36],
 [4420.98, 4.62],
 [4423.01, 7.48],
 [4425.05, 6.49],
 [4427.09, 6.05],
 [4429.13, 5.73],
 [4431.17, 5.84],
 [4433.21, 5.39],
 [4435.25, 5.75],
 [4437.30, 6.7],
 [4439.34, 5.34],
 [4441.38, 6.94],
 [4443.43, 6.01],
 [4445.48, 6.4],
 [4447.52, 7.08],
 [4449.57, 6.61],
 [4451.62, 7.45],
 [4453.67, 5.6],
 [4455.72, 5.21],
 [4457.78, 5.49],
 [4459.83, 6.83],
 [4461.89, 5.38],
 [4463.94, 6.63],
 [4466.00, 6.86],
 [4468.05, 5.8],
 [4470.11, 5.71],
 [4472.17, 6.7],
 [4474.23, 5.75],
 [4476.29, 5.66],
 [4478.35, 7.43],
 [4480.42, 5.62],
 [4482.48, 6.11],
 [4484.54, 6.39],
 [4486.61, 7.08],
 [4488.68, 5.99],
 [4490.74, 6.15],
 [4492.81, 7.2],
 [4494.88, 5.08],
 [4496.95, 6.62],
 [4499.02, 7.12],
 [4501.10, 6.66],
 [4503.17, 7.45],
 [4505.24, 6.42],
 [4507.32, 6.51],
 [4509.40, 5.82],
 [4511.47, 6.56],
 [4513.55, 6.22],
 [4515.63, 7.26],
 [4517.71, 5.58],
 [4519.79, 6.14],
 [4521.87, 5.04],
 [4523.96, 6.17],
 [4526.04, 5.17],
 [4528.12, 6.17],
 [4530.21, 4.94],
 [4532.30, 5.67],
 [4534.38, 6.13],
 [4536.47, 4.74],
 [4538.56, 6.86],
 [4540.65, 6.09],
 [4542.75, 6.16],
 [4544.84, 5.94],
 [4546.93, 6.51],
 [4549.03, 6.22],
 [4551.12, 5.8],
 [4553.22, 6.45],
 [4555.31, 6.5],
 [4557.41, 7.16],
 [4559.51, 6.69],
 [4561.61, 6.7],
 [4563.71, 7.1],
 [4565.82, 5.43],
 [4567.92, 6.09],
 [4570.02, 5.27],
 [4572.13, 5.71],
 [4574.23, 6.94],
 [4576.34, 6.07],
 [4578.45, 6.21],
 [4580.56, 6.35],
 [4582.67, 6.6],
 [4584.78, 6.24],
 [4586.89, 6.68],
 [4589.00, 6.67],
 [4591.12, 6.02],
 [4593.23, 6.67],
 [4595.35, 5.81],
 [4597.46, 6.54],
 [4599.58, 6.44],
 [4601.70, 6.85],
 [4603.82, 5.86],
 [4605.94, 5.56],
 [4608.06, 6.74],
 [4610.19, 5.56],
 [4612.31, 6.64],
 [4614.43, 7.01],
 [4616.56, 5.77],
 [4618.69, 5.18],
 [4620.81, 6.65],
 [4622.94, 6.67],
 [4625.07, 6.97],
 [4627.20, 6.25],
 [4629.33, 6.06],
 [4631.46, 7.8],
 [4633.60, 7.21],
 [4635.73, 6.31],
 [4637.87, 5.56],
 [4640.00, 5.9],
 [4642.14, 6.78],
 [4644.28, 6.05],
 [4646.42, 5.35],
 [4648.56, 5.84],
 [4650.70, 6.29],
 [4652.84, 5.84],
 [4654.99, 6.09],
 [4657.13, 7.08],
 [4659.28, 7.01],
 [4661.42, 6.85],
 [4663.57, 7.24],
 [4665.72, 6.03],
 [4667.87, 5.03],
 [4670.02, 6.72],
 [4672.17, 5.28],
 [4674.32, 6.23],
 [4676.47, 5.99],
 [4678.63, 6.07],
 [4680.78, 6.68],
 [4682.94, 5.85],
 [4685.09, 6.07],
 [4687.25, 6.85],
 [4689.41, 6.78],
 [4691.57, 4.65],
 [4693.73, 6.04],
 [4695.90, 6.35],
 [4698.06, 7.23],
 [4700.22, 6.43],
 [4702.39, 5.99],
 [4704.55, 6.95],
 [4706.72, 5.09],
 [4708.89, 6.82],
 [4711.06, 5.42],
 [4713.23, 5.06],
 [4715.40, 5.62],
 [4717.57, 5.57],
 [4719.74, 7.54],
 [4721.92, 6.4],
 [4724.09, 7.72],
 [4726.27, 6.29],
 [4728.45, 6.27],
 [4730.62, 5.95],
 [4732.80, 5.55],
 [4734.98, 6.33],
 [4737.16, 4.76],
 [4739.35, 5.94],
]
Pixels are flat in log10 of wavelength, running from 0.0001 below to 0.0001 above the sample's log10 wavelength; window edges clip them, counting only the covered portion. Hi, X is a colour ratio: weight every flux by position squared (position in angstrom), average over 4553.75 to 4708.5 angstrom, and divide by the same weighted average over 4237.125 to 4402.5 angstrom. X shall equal 1.3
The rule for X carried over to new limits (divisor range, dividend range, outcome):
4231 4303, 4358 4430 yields 1.18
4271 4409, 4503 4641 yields 1.21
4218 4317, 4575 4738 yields 1.40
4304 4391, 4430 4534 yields 1.13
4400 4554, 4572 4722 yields 1.09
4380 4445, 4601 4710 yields 1.17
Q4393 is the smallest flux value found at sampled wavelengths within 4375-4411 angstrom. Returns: 3.99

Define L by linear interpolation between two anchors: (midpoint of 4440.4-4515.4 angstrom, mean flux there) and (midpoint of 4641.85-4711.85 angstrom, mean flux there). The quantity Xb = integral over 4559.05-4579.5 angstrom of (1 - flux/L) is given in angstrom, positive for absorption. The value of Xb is 0.27 angstrom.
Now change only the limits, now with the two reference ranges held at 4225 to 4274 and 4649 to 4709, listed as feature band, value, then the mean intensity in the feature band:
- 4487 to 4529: -2.4 angstrom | 6.28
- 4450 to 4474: -1.2 angstrom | 6.15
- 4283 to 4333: 2.3 angstrom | 5.31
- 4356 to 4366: -1.8 angstrom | 6.67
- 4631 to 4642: -0.6 angstrom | 6.5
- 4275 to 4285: -0.7 angstrom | 5.92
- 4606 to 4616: -0.4 angstrom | 6.36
